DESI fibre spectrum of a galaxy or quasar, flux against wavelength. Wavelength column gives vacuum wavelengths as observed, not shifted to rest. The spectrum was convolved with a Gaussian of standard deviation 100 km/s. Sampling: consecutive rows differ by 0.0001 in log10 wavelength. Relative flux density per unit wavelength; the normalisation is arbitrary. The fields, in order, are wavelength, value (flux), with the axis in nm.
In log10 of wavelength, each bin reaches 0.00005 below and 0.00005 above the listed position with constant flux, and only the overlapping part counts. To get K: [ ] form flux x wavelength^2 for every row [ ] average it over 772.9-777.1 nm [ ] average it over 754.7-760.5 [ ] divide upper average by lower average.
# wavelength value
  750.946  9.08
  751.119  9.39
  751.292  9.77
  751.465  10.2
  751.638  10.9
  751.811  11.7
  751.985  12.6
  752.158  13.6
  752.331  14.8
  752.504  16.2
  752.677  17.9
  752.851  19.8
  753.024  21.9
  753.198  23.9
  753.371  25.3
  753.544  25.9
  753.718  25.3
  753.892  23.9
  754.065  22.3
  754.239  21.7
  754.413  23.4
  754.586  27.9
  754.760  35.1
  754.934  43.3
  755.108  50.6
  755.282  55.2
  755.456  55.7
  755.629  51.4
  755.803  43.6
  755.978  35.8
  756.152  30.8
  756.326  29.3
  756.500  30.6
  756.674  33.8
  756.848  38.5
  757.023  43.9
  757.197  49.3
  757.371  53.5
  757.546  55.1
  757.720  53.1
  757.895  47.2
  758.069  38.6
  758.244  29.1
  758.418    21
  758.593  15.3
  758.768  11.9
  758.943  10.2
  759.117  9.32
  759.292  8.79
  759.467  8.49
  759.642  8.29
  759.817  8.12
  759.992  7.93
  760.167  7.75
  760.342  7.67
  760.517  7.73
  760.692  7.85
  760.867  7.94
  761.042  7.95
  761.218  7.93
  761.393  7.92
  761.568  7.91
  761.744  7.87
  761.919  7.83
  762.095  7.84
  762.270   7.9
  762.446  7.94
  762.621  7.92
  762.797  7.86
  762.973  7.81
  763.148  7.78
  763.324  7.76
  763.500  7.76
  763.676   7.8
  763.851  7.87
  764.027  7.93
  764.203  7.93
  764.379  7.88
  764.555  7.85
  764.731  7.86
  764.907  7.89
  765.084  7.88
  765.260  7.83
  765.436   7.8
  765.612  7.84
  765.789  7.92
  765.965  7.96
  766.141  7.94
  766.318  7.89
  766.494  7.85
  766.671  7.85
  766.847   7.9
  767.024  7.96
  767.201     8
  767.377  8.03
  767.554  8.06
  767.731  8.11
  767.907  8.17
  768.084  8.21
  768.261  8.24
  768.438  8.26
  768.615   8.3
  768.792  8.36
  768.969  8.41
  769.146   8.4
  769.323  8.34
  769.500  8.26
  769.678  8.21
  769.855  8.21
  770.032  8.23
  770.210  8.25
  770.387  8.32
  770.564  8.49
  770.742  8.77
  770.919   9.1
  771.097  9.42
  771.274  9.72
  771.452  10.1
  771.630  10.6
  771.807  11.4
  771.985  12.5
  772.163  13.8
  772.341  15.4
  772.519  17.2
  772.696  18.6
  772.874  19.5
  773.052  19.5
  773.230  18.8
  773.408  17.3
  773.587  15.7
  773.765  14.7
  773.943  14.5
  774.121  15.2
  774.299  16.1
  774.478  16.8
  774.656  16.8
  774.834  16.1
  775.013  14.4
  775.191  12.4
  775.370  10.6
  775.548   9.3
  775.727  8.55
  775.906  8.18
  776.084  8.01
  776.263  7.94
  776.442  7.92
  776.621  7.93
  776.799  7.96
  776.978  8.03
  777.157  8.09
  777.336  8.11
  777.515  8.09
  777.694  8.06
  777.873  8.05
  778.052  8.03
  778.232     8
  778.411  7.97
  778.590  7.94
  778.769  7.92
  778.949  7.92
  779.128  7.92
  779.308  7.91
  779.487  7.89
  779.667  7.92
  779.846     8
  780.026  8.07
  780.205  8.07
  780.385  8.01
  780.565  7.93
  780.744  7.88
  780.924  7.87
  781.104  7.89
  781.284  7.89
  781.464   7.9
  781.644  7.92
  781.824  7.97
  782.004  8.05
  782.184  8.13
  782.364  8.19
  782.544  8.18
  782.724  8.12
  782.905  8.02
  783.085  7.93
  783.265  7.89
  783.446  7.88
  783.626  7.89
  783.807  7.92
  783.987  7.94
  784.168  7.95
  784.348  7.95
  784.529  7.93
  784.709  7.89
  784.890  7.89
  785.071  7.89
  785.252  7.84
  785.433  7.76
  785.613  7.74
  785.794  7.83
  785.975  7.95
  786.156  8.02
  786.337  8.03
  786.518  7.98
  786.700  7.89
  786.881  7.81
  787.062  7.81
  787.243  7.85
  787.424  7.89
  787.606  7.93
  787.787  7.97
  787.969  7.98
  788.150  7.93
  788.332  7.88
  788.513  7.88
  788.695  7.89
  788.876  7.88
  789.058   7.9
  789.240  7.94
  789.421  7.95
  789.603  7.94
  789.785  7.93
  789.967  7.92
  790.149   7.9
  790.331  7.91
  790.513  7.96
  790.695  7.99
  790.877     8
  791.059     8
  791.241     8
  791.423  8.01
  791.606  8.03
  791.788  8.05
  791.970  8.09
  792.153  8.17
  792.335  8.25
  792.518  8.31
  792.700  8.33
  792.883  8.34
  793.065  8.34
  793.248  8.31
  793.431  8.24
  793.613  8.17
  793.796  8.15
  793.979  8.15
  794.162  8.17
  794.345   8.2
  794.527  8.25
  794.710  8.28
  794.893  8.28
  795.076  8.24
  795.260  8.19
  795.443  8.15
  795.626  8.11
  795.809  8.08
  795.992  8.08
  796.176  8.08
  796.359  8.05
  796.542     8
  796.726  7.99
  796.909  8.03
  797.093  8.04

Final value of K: 0.4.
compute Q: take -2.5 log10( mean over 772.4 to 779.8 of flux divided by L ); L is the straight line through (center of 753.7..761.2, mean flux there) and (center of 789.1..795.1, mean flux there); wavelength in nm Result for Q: 0.47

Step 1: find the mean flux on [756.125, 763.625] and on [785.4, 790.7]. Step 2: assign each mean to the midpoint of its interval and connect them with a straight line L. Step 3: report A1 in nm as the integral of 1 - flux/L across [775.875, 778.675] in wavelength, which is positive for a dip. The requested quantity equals 0.916 nm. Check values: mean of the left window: 18.4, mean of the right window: 7.91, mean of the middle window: 8.02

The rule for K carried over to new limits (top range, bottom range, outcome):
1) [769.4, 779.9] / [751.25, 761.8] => 0.47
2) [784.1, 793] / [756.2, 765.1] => 0.52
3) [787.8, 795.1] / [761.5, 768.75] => 1.09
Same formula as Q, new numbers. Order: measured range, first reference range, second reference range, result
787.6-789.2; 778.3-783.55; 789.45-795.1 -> 0.02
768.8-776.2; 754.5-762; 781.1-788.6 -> 0.30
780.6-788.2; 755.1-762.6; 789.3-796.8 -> 0.45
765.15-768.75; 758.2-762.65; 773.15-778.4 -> 0.28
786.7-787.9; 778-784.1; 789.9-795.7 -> 0.02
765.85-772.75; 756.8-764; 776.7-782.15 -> 0.30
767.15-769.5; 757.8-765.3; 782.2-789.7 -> 0.21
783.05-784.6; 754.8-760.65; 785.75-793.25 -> 0.45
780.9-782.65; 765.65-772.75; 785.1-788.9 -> 0.04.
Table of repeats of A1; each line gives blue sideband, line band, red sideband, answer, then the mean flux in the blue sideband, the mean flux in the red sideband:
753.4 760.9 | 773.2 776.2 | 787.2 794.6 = 0.734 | 28.5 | 8.05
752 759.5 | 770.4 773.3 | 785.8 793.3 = 0.956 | 30.5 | 8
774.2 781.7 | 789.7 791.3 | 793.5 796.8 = 0.088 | 9.16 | 8.15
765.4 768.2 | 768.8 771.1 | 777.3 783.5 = -0.138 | 7.97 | 7.99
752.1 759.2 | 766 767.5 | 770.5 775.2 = 0.917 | 31.7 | 14.2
